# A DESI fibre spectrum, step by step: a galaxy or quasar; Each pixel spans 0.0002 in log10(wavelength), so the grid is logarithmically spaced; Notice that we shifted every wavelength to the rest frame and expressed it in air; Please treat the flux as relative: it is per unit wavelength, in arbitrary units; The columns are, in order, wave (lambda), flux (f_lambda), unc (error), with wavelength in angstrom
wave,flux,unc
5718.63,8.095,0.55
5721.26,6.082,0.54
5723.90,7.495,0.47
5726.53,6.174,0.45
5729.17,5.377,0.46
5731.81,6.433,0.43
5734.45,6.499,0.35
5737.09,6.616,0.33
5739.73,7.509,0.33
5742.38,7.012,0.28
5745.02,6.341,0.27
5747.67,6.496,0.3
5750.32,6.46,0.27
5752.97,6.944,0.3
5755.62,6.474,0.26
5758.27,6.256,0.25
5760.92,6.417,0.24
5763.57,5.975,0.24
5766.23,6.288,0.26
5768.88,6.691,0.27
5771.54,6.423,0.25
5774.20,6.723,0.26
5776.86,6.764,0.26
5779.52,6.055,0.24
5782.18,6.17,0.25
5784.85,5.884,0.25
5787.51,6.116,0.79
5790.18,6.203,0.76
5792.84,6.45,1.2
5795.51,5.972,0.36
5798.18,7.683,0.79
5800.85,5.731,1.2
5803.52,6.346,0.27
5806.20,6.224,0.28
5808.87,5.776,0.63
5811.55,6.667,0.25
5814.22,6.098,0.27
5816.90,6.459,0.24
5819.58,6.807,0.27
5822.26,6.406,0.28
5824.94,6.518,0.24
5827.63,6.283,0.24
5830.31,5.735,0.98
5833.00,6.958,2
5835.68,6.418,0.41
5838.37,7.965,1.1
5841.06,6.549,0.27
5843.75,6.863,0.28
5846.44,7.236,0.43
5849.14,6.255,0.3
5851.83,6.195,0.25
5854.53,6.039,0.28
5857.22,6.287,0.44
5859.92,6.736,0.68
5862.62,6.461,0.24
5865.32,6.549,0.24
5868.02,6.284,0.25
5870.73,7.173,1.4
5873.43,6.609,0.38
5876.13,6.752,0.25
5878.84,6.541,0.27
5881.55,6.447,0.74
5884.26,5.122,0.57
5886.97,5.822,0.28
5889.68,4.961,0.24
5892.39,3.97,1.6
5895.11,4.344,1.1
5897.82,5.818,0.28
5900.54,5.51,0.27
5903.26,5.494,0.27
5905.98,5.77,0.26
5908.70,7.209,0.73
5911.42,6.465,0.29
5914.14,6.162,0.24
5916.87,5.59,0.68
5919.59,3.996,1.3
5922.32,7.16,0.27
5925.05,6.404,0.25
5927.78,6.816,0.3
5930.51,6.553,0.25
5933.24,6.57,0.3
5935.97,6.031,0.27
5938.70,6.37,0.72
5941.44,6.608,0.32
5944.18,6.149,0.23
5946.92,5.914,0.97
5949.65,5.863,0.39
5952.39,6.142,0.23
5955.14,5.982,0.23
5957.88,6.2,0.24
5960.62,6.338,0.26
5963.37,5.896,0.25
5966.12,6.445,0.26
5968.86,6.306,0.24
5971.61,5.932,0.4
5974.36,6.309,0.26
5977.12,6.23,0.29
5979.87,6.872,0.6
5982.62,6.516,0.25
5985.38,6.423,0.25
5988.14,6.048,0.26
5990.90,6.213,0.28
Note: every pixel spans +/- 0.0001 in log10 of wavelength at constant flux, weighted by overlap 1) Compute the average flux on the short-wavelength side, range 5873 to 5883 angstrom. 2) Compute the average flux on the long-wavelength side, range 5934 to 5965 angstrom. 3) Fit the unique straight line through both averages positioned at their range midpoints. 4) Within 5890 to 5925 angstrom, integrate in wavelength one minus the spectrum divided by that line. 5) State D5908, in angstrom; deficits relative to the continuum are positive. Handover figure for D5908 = 4.1 angstrom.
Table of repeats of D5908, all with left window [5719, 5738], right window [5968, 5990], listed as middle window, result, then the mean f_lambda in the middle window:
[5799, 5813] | 0.5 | 6.21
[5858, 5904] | 3.3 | 5.93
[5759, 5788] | 0.5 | 6.32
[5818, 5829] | -0.2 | 6.5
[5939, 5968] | 0.8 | 6.16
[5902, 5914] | 0.2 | 6.24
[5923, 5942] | -0.4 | 6.5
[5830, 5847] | -1.2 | 6.87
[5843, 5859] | -0.2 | 6.47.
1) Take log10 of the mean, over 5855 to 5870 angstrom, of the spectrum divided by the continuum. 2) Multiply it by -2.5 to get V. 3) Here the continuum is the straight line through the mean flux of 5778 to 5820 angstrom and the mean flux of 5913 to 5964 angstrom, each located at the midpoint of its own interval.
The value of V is -0.04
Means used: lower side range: 6.28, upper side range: 6.15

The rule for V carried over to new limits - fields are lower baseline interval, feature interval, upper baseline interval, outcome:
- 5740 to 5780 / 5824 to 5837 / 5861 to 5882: 0.03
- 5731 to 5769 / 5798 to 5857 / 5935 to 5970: -0.01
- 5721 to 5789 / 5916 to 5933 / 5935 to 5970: 0.01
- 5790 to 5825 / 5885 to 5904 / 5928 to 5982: 0.23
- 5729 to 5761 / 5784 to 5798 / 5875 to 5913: 0.01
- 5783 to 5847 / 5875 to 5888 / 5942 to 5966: 0.03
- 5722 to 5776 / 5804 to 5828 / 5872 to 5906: -0.05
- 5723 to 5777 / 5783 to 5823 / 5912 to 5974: 0.02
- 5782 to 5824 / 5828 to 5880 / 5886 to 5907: -0.16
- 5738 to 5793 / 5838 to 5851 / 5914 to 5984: -0.08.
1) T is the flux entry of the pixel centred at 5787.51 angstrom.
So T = 6.116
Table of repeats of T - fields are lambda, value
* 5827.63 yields 6.283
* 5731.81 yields 6.433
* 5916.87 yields 5.59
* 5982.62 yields 6.516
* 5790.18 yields 6.203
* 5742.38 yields 7.012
